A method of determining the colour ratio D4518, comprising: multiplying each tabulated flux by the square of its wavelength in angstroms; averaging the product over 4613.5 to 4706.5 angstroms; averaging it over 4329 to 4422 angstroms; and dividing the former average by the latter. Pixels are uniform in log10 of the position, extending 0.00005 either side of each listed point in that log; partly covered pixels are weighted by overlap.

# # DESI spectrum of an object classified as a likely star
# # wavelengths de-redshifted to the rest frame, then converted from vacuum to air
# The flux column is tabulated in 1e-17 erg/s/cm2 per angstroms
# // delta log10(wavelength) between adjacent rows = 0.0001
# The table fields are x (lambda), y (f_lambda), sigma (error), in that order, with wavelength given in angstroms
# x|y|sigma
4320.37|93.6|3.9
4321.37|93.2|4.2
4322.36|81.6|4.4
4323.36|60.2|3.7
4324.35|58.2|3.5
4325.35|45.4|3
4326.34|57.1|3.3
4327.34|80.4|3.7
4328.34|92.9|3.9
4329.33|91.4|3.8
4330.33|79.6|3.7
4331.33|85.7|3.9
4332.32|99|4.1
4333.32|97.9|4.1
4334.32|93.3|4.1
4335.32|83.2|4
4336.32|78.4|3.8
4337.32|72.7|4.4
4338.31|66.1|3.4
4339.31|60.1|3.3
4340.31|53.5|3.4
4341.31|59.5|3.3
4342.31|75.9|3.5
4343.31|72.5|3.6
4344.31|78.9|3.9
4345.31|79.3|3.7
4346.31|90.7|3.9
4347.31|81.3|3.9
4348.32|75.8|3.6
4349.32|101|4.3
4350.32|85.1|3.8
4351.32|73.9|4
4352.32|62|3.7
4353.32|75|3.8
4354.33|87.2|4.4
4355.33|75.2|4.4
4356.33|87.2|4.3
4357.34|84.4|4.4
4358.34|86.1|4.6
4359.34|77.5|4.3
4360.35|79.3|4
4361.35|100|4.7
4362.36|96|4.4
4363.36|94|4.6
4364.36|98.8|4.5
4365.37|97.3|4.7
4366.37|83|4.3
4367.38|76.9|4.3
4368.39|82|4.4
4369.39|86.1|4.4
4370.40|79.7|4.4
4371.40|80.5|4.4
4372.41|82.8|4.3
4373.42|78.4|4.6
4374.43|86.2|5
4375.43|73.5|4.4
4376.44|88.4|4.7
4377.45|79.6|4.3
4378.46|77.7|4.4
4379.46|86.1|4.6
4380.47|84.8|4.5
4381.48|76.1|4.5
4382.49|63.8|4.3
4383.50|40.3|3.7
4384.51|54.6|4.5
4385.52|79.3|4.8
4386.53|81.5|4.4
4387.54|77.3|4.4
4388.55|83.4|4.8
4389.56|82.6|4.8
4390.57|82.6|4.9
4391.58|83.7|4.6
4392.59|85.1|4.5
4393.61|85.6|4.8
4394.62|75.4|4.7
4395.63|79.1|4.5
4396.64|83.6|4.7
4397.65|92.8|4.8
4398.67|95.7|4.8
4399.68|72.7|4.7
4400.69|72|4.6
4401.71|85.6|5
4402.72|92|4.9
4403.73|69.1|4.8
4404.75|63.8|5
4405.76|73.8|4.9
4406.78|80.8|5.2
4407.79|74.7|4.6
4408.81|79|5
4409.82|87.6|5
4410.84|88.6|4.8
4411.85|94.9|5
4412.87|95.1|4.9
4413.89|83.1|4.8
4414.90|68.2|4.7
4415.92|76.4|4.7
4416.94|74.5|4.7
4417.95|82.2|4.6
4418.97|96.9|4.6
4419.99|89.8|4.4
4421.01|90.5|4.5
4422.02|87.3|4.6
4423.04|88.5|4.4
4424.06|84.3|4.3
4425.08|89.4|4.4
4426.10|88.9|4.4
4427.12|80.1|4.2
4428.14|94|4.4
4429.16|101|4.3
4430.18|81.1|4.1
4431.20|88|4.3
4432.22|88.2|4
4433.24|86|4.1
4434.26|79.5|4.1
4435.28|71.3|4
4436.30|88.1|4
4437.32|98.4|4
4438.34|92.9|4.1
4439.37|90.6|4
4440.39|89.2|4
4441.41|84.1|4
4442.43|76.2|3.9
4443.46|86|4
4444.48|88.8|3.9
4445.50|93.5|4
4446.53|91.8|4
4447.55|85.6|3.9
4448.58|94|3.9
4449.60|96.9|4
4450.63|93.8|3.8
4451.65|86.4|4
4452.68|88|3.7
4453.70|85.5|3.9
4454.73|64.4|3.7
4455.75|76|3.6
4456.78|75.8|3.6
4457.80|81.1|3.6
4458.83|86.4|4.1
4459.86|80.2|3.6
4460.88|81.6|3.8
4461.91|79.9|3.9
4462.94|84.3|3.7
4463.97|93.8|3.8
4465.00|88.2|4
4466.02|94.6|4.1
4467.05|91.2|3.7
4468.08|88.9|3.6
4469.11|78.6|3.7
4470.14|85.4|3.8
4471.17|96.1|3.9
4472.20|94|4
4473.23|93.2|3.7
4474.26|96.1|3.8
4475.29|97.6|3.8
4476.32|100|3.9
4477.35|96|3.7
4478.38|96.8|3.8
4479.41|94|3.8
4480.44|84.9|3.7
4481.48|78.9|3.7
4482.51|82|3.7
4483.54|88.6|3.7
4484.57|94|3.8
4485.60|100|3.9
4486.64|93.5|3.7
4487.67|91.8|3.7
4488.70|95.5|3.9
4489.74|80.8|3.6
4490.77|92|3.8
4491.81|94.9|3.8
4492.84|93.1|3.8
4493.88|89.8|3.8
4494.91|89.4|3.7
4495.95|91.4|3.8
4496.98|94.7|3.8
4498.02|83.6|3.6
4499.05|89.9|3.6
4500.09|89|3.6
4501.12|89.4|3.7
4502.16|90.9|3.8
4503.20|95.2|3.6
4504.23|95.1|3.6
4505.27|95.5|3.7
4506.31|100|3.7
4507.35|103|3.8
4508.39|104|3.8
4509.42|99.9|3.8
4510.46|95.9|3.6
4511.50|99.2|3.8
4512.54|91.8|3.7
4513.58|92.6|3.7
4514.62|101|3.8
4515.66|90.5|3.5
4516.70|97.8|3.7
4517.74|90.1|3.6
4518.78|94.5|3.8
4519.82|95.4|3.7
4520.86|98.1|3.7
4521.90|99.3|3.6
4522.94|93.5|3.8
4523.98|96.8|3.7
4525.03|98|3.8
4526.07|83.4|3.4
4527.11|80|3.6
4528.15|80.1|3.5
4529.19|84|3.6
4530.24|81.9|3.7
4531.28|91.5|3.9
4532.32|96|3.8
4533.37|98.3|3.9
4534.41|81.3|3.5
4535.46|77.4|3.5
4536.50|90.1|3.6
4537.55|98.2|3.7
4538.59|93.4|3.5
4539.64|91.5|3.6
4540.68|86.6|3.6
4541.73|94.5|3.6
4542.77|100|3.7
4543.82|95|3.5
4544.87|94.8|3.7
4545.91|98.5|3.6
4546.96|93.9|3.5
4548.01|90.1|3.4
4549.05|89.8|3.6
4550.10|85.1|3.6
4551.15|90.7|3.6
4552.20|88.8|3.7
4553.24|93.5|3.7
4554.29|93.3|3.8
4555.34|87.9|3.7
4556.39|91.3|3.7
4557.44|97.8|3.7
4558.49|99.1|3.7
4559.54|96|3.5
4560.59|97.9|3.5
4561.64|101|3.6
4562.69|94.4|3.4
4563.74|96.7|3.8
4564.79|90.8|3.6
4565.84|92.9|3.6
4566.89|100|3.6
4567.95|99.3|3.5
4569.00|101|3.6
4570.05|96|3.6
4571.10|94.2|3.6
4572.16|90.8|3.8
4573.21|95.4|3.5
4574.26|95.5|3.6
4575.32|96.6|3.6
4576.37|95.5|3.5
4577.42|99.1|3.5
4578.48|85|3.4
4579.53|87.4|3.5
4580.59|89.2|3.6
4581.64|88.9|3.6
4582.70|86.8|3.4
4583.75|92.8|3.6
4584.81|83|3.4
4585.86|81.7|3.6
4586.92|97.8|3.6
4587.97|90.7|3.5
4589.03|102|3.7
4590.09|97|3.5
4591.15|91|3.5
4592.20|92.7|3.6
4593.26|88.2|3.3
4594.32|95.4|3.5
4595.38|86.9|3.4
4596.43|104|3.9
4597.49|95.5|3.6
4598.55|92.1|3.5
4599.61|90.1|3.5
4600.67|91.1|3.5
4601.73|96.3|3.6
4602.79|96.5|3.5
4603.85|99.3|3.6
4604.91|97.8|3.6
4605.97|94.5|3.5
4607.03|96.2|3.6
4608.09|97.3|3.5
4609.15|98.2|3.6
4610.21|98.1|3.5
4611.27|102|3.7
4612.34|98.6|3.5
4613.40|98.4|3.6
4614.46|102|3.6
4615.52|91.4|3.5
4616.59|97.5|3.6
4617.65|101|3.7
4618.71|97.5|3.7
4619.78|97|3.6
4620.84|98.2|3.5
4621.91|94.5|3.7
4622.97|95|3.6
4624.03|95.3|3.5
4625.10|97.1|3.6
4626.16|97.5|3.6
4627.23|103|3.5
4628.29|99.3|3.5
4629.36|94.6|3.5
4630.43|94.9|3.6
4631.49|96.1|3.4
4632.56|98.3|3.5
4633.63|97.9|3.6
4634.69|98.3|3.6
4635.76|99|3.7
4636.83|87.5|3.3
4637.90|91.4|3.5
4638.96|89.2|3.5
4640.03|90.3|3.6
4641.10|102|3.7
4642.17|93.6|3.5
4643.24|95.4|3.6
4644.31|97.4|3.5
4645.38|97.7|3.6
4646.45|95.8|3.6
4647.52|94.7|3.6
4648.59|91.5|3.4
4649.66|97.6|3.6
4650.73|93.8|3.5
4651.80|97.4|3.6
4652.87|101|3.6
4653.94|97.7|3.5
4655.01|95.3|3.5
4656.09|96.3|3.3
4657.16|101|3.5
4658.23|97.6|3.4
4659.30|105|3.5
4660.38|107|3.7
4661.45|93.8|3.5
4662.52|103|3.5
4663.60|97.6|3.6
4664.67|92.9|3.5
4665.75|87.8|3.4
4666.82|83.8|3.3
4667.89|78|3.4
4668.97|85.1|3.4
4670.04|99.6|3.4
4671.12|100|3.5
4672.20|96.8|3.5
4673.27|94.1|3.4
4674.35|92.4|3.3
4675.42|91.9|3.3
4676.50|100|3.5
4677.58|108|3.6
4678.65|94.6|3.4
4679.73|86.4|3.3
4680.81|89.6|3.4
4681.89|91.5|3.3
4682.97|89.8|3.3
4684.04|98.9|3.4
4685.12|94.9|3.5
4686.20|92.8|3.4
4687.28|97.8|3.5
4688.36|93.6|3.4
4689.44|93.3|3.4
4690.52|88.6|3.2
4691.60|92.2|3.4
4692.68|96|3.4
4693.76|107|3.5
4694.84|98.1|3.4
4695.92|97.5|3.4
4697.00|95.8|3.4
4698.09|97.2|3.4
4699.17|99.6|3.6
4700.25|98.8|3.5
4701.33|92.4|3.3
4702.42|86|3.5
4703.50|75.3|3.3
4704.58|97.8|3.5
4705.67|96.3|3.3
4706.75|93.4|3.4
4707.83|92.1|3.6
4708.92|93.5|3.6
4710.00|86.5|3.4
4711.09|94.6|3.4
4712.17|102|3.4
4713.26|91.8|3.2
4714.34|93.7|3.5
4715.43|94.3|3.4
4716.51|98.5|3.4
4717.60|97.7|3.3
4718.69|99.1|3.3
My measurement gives 1.3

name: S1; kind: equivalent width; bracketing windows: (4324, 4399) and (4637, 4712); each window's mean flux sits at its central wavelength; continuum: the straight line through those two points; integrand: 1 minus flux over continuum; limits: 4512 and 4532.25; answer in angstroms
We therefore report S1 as -0.96 angstroms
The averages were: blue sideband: 80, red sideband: 94.7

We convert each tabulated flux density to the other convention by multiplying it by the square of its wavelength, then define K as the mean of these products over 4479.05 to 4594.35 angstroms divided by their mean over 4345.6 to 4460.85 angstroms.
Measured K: 1.2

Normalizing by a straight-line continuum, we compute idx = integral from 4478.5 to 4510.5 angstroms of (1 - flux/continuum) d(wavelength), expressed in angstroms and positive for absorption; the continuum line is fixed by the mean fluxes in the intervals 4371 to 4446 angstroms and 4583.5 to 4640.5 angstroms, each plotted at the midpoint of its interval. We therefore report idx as -1.57 angstroms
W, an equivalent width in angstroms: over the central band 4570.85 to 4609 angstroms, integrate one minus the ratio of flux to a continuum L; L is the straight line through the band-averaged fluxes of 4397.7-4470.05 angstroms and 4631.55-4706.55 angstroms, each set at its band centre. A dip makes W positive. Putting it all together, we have -0.65 angstroms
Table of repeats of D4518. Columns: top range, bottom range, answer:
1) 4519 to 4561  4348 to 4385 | 1.23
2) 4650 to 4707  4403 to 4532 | 1.17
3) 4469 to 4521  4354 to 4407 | 1.21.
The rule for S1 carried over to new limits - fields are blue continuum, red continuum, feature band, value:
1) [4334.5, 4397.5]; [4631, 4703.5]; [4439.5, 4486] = -1.9 angstroms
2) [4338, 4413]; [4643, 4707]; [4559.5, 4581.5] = -1.2 angstroms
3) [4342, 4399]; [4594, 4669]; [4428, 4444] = -0.4 angstroms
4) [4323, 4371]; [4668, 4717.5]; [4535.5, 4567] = -1.8 angstroms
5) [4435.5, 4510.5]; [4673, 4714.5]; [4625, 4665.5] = -1.5 angstroms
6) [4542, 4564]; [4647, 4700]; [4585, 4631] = -0.6 angstroms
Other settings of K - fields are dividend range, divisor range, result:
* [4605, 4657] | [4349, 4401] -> 1.33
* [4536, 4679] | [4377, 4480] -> 1.22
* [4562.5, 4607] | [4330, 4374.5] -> 1.27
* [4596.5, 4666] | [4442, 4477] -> 1.19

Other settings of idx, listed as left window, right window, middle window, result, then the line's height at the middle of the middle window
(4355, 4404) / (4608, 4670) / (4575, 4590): 0.3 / 93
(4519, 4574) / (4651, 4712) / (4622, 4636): -0.5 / 94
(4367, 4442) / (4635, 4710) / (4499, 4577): -4.5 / 88.5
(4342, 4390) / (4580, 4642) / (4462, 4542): -2.9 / 88.7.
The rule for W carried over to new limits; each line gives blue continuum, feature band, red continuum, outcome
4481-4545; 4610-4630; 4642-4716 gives -0.8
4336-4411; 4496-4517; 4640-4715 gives -2.1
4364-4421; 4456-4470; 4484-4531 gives 0.5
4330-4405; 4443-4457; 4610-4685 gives -0.2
